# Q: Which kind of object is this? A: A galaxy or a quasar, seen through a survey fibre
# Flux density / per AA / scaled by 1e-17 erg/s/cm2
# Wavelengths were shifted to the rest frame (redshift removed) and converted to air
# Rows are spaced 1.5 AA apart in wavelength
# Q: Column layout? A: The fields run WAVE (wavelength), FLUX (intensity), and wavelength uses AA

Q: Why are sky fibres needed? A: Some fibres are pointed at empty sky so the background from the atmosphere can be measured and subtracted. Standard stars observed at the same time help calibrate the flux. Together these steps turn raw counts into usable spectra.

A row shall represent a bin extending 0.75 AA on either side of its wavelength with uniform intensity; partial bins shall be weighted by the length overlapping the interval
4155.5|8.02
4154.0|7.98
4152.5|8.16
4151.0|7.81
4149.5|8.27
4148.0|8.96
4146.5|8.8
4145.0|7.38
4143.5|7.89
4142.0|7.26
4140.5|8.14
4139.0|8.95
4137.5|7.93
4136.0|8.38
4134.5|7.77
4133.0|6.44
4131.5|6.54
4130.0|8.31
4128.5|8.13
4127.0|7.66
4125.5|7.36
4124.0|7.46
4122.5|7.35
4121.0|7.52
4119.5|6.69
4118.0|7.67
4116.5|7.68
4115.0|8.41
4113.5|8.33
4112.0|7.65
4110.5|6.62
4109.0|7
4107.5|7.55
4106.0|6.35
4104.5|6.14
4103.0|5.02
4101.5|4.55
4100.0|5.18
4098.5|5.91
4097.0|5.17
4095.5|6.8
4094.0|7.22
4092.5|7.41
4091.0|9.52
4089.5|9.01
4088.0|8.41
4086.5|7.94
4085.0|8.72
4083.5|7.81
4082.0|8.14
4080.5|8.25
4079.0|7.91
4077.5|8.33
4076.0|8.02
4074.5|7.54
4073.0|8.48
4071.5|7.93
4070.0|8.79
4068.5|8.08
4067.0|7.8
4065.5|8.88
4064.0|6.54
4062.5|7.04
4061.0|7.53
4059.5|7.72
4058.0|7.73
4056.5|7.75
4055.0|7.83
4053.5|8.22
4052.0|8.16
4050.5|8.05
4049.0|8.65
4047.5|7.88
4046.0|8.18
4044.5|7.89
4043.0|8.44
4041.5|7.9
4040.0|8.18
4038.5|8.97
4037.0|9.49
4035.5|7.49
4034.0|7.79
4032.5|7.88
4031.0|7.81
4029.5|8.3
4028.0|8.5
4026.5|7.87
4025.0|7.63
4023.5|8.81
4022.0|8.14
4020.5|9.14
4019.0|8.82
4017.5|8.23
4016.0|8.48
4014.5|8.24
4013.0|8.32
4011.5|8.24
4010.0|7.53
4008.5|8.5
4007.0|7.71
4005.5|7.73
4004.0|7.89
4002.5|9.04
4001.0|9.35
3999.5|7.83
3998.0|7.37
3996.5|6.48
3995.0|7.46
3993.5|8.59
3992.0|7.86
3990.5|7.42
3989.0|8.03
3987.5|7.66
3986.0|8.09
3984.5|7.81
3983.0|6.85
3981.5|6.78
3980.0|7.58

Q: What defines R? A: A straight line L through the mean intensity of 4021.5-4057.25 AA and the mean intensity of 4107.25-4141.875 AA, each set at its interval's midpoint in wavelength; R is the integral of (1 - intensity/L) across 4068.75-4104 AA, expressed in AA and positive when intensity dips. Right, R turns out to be 1.8 AA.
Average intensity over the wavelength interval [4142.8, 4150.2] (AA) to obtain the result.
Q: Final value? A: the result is 8.26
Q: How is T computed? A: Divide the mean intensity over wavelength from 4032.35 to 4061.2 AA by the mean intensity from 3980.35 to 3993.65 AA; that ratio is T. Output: 1.06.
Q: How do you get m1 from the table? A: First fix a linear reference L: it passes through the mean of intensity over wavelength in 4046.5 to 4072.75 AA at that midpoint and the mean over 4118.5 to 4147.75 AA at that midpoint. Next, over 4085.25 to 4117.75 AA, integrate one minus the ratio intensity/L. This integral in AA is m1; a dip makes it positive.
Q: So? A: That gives 3.0 AA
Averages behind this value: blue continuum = 7.93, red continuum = 7.7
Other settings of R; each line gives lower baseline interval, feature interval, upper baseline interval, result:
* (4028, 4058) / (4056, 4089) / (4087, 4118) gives -1.7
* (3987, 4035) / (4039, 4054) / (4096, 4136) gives -0.9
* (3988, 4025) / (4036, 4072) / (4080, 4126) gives -1.7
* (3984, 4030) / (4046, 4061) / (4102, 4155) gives -0.2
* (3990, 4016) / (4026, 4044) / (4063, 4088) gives -0.4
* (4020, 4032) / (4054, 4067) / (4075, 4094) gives 0.9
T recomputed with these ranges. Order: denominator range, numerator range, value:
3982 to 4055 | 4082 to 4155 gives 0.93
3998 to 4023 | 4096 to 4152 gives 0.88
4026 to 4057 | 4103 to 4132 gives 0.90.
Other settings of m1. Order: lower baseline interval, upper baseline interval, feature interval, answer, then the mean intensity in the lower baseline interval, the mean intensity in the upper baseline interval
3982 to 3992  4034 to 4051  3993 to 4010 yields -0.4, 7.64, 8.27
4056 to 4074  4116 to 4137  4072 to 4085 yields -0.5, 7.85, 7.5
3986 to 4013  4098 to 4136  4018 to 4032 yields -1.0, 7.94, 7.05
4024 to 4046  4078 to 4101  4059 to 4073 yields -0.1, 8.16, 7.54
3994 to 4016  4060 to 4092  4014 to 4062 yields -0.7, 8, 8.12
